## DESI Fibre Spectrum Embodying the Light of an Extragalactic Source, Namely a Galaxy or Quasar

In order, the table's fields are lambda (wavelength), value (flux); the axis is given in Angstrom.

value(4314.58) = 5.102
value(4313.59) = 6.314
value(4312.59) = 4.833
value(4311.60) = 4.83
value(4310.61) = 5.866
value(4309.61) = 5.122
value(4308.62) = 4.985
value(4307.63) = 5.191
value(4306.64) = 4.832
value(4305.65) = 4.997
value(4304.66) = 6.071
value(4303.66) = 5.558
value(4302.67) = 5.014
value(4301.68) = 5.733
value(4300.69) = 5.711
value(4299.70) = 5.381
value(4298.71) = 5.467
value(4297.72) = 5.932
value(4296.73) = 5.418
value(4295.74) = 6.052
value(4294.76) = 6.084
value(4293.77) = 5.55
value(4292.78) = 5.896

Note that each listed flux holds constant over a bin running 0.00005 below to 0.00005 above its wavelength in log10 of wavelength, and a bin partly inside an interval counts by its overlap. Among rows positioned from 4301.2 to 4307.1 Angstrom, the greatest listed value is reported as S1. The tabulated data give 6.071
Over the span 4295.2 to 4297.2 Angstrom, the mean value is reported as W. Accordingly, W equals 5.77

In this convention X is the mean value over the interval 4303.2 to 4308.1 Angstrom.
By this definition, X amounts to 5.32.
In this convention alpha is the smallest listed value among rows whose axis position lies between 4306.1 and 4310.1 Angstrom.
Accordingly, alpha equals 4.832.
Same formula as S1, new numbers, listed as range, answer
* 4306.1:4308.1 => 5.191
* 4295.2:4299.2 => 6.052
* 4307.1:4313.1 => 5.866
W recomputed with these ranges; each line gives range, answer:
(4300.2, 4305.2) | 5.61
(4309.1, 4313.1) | 5.16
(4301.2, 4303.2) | 5.38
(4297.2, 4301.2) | 5.62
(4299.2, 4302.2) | 5.61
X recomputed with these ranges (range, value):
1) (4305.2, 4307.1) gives 4.92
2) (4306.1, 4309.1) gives 5.01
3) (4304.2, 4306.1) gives 5.54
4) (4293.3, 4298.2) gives 5.82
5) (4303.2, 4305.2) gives 5.78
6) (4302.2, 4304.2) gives 5.28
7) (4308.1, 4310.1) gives 5.07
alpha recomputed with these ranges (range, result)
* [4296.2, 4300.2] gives 5.381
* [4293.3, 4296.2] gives 5.55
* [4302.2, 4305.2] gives 5.014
